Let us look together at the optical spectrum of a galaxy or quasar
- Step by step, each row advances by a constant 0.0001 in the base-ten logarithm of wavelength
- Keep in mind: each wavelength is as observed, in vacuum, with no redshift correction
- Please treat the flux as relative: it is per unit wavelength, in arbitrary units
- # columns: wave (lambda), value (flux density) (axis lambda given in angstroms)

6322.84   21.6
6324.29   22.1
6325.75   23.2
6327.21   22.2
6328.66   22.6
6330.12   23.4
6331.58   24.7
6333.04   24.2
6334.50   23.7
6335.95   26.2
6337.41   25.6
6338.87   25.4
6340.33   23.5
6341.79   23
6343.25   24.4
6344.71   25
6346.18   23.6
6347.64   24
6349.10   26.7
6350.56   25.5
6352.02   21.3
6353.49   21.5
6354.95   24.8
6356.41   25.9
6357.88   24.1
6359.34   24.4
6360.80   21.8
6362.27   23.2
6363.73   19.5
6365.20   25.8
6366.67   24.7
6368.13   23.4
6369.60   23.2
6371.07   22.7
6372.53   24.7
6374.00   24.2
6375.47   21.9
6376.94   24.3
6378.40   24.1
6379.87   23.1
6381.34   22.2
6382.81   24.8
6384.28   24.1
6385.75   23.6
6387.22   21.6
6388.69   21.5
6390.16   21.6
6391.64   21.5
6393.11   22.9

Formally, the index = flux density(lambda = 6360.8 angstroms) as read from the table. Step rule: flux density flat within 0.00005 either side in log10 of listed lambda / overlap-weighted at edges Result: 21.8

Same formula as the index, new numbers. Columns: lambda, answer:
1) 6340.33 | 23.5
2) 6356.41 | 25.9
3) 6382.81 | 24.8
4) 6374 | 24.2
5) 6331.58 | 24.7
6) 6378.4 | 24.1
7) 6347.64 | 24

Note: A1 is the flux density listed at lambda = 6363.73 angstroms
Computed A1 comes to 19.5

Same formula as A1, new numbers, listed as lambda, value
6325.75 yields 23.2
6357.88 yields 24.1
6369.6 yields 23.2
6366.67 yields 24.7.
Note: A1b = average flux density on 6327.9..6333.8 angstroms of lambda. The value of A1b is 23.7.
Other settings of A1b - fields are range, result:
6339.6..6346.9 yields 23.9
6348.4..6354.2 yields 23.7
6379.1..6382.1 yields 22.7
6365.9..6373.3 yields 23.8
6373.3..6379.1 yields 23.6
